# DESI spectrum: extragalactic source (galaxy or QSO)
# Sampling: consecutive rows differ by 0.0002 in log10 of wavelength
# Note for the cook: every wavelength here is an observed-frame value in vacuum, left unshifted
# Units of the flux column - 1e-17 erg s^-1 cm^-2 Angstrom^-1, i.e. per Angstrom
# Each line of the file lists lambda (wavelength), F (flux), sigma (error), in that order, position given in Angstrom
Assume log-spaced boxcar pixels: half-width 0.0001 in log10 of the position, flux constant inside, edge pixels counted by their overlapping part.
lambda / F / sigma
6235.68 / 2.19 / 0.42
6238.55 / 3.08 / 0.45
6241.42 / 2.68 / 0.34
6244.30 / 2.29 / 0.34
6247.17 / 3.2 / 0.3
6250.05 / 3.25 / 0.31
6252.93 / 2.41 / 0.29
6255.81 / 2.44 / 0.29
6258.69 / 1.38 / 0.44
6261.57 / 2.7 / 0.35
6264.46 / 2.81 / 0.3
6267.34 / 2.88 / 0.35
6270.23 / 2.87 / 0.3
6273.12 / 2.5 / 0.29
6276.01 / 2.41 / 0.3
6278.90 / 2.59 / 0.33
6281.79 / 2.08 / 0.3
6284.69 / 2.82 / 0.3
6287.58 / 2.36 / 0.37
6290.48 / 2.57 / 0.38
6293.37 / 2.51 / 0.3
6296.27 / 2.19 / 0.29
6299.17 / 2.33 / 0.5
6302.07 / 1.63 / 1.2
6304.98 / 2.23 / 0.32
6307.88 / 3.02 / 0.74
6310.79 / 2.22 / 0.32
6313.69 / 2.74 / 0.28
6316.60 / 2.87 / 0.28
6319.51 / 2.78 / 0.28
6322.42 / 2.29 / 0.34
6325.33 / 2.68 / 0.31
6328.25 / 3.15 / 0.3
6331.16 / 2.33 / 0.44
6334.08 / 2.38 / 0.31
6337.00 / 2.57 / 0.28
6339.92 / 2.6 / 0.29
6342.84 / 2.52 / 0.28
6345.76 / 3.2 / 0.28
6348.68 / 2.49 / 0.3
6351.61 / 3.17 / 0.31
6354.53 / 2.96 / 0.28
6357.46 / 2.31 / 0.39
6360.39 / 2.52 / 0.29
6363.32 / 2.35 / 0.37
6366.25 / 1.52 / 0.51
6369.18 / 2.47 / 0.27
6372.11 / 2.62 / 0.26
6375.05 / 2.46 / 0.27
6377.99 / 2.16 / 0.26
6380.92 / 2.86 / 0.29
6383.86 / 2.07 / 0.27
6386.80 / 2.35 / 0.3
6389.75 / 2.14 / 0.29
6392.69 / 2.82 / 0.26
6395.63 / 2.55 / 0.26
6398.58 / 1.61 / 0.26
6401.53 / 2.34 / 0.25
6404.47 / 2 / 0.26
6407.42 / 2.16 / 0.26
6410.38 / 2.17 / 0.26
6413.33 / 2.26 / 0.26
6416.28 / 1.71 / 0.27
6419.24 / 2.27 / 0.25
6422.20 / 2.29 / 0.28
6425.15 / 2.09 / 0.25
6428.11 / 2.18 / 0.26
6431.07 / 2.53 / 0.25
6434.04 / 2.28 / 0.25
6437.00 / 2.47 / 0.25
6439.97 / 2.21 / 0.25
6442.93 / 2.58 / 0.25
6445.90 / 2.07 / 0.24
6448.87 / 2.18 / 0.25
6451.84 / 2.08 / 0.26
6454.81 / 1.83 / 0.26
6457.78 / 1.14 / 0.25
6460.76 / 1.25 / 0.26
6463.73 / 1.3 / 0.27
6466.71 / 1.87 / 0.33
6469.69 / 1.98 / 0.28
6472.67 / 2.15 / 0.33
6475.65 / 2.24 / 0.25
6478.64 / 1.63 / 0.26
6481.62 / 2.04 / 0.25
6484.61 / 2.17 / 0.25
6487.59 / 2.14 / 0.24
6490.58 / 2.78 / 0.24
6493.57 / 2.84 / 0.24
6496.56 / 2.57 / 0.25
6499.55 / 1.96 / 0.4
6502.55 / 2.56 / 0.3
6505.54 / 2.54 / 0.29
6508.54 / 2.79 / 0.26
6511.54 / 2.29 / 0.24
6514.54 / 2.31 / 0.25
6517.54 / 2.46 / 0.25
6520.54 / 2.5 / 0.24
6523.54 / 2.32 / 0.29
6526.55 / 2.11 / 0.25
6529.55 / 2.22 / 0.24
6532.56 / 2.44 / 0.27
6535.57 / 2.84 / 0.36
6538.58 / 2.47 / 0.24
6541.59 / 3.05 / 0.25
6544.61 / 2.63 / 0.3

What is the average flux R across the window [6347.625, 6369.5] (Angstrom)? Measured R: 2.47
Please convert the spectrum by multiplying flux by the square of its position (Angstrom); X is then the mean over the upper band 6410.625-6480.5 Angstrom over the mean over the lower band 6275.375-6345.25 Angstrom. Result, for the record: 0.84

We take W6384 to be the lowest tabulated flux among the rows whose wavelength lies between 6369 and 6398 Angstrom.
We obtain 2.07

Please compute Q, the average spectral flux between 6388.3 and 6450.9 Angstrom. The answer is 2.23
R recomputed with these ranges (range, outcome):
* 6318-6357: 2.69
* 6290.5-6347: 2.54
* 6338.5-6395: 2.51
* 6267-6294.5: 2.55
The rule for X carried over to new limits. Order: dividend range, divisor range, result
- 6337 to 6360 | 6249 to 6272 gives 1.09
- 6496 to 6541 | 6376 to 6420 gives 1.13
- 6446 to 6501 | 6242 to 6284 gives 0.84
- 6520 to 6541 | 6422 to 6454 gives 1.11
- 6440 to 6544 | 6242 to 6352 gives 0.93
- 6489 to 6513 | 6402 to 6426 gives 1.23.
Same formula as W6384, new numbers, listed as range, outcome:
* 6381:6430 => 1.61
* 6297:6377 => 1.52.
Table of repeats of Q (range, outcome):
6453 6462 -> 1.44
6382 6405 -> 2.26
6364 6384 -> 2.33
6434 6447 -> 2.33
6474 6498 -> 2.3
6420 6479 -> 2.03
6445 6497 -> 2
